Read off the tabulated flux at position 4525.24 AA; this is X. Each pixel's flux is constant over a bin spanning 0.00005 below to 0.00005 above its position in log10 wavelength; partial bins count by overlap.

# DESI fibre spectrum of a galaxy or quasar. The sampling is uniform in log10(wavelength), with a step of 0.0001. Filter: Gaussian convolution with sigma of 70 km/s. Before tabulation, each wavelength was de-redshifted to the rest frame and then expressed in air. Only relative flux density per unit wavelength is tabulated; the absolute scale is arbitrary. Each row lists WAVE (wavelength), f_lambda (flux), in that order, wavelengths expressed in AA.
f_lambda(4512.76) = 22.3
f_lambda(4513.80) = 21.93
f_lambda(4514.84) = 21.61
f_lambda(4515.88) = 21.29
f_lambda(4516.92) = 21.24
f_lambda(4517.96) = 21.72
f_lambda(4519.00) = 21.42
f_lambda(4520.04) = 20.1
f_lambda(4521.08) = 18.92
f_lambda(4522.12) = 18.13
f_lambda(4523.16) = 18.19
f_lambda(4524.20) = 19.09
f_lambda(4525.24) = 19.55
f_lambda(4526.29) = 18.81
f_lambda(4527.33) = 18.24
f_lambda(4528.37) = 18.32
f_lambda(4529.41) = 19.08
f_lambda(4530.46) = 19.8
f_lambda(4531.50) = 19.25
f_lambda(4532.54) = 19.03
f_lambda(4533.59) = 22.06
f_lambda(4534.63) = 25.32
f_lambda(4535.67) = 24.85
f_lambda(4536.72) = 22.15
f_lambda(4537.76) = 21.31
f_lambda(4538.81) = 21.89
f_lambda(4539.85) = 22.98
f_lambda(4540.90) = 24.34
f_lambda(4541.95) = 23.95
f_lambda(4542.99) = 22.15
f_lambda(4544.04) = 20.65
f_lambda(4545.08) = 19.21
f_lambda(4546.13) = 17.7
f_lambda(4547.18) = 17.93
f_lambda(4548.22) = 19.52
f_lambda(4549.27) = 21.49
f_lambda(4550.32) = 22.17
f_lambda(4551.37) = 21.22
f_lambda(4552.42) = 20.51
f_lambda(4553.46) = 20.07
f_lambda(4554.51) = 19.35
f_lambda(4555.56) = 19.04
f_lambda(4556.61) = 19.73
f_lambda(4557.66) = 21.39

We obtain 19.55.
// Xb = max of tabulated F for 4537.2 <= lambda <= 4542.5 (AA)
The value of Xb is 24.34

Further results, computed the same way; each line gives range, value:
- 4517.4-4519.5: 21.72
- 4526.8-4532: 19.8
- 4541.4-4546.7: 23.95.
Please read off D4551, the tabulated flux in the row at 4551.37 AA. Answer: 21.22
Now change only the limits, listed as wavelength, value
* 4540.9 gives 24.34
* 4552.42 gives 20.51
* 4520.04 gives 20.1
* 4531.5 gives 19.25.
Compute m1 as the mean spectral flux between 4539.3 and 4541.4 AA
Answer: 23.6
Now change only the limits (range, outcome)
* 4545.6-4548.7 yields 18.4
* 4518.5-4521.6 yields 20.2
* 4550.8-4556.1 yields 20.1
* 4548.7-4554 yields 21.1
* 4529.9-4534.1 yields 20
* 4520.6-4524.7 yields 18.6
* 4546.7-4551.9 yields 20.5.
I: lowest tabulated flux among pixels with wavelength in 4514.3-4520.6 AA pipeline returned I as 20.1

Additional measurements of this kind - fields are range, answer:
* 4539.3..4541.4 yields 22.98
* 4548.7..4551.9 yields 21.22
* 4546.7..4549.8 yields 17.93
